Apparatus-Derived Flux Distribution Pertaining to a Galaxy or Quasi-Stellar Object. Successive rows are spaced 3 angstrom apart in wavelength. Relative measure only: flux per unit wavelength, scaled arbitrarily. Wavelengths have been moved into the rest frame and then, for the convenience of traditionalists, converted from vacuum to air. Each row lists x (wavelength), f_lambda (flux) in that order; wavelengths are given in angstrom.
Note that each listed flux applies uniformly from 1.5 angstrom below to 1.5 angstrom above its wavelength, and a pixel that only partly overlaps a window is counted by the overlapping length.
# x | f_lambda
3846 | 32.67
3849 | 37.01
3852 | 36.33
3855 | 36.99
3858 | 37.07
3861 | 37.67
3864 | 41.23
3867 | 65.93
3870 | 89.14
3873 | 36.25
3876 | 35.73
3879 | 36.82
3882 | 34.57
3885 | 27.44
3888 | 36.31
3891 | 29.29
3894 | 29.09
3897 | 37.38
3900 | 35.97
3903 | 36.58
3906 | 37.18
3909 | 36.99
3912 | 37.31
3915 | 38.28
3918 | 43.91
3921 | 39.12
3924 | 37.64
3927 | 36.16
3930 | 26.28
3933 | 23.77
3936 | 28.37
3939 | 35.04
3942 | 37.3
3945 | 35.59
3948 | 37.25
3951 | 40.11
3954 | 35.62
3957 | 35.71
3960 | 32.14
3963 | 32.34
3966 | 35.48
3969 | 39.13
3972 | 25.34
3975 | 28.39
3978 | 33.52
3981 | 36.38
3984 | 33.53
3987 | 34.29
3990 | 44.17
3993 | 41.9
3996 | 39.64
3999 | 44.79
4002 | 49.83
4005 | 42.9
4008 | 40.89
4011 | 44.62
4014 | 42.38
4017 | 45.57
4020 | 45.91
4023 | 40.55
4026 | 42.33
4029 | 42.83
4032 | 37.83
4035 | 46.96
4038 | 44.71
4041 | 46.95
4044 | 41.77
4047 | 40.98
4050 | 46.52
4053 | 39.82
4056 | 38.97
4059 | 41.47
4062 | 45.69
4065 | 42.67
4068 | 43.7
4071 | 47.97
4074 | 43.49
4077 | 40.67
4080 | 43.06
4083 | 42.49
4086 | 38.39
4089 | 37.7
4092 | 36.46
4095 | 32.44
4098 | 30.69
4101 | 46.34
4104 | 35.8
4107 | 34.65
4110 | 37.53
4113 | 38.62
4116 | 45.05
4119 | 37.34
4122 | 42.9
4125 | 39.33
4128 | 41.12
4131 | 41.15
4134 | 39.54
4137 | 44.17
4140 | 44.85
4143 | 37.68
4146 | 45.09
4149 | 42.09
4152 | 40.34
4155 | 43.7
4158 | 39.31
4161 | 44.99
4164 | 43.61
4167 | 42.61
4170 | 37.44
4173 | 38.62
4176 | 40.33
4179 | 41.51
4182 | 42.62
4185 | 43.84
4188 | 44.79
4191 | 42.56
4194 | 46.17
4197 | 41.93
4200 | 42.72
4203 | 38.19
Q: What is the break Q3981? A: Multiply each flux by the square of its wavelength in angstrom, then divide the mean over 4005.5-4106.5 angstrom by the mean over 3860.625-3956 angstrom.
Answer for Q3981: 1.2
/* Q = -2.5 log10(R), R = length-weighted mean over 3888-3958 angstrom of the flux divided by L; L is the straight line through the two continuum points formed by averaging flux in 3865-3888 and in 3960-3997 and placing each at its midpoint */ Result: 0.160 mag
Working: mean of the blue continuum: 45.8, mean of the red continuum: 35.2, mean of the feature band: 35.2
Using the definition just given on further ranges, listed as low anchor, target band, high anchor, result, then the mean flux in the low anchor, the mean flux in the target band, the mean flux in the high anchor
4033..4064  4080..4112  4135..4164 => 0.14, 43.3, 37.5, 42.5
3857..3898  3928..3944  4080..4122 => 0.30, 41.1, 30.5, 38.3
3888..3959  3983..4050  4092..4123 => -0.17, 35.2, 42.7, 38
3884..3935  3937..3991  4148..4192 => 0.04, 34.6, 34.9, 41.9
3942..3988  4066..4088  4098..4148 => -0.11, 34.4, 42.7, 40.4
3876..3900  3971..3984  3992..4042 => 0.27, 33.3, 31.4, 43.5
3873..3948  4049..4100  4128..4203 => -0.04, 34.8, 40.7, 42.1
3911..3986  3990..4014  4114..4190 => -0.19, 34.5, 43.5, 41.7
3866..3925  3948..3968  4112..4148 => 0.14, 39.8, 35.5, 41.5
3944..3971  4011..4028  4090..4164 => -0.16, 35.7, 43.4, 40.1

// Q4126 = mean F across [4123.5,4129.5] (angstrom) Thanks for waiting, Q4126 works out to 40.2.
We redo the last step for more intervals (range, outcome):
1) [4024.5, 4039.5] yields 42.9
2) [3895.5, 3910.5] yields 36.8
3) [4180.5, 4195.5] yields 44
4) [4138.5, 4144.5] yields 41.3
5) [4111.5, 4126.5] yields 40.6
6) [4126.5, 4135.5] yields 40.6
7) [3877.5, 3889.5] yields 33.8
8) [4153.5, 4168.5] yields 42.8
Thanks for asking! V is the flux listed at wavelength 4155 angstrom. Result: 43.7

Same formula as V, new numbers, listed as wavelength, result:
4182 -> 42.62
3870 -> 89.14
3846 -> 32.67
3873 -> 36.25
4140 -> 44.85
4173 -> 38.62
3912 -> 37.31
